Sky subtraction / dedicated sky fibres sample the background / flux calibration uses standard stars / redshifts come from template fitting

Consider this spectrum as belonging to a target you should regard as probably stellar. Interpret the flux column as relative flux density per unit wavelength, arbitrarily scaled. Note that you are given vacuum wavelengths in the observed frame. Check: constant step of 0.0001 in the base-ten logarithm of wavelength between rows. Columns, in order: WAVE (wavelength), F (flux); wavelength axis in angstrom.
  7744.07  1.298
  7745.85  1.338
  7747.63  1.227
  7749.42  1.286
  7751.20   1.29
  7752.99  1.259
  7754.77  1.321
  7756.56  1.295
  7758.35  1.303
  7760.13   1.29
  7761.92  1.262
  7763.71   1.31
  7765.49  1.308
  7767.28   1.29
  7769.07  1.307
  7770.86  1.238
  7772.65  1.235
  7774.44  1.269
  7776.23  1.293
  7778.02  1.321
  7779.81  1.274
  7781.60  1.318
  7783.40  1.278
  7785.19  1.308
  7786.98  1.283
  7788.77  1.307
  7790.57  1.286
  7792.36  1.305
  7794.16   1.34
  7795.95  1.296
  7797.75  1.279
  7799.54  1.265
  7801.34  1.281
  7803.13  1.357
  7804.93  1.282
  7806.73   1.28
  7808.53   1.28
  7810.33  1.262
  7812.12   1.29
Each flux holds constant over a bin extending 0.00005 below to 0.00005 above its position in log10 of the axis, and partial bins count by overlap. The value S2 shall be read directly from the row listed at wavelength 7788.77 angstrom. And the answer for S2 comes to 1.307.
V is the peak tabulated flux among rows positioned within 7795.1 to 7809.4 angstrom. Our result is 1.357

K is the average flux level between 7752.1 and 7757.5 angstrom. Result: 1.29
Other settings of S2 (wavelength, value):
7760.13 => 1.29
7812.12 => 1.29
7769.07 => 1.307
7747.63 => 1.227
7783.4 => 1.278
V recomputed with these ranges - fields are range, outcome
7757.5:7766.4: 1.31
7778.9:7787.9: 1.318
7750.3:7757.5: 1.321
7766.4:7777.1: 1.307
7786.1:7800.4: 1.34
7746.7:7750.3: 1.286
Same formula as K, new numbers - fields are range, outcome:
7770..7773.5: 1.24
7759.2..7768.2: 1.29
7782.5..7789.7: 1.29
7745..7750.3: 1.28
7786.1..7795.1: 1.3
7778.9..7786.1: 1.29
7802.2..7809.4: 1.3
